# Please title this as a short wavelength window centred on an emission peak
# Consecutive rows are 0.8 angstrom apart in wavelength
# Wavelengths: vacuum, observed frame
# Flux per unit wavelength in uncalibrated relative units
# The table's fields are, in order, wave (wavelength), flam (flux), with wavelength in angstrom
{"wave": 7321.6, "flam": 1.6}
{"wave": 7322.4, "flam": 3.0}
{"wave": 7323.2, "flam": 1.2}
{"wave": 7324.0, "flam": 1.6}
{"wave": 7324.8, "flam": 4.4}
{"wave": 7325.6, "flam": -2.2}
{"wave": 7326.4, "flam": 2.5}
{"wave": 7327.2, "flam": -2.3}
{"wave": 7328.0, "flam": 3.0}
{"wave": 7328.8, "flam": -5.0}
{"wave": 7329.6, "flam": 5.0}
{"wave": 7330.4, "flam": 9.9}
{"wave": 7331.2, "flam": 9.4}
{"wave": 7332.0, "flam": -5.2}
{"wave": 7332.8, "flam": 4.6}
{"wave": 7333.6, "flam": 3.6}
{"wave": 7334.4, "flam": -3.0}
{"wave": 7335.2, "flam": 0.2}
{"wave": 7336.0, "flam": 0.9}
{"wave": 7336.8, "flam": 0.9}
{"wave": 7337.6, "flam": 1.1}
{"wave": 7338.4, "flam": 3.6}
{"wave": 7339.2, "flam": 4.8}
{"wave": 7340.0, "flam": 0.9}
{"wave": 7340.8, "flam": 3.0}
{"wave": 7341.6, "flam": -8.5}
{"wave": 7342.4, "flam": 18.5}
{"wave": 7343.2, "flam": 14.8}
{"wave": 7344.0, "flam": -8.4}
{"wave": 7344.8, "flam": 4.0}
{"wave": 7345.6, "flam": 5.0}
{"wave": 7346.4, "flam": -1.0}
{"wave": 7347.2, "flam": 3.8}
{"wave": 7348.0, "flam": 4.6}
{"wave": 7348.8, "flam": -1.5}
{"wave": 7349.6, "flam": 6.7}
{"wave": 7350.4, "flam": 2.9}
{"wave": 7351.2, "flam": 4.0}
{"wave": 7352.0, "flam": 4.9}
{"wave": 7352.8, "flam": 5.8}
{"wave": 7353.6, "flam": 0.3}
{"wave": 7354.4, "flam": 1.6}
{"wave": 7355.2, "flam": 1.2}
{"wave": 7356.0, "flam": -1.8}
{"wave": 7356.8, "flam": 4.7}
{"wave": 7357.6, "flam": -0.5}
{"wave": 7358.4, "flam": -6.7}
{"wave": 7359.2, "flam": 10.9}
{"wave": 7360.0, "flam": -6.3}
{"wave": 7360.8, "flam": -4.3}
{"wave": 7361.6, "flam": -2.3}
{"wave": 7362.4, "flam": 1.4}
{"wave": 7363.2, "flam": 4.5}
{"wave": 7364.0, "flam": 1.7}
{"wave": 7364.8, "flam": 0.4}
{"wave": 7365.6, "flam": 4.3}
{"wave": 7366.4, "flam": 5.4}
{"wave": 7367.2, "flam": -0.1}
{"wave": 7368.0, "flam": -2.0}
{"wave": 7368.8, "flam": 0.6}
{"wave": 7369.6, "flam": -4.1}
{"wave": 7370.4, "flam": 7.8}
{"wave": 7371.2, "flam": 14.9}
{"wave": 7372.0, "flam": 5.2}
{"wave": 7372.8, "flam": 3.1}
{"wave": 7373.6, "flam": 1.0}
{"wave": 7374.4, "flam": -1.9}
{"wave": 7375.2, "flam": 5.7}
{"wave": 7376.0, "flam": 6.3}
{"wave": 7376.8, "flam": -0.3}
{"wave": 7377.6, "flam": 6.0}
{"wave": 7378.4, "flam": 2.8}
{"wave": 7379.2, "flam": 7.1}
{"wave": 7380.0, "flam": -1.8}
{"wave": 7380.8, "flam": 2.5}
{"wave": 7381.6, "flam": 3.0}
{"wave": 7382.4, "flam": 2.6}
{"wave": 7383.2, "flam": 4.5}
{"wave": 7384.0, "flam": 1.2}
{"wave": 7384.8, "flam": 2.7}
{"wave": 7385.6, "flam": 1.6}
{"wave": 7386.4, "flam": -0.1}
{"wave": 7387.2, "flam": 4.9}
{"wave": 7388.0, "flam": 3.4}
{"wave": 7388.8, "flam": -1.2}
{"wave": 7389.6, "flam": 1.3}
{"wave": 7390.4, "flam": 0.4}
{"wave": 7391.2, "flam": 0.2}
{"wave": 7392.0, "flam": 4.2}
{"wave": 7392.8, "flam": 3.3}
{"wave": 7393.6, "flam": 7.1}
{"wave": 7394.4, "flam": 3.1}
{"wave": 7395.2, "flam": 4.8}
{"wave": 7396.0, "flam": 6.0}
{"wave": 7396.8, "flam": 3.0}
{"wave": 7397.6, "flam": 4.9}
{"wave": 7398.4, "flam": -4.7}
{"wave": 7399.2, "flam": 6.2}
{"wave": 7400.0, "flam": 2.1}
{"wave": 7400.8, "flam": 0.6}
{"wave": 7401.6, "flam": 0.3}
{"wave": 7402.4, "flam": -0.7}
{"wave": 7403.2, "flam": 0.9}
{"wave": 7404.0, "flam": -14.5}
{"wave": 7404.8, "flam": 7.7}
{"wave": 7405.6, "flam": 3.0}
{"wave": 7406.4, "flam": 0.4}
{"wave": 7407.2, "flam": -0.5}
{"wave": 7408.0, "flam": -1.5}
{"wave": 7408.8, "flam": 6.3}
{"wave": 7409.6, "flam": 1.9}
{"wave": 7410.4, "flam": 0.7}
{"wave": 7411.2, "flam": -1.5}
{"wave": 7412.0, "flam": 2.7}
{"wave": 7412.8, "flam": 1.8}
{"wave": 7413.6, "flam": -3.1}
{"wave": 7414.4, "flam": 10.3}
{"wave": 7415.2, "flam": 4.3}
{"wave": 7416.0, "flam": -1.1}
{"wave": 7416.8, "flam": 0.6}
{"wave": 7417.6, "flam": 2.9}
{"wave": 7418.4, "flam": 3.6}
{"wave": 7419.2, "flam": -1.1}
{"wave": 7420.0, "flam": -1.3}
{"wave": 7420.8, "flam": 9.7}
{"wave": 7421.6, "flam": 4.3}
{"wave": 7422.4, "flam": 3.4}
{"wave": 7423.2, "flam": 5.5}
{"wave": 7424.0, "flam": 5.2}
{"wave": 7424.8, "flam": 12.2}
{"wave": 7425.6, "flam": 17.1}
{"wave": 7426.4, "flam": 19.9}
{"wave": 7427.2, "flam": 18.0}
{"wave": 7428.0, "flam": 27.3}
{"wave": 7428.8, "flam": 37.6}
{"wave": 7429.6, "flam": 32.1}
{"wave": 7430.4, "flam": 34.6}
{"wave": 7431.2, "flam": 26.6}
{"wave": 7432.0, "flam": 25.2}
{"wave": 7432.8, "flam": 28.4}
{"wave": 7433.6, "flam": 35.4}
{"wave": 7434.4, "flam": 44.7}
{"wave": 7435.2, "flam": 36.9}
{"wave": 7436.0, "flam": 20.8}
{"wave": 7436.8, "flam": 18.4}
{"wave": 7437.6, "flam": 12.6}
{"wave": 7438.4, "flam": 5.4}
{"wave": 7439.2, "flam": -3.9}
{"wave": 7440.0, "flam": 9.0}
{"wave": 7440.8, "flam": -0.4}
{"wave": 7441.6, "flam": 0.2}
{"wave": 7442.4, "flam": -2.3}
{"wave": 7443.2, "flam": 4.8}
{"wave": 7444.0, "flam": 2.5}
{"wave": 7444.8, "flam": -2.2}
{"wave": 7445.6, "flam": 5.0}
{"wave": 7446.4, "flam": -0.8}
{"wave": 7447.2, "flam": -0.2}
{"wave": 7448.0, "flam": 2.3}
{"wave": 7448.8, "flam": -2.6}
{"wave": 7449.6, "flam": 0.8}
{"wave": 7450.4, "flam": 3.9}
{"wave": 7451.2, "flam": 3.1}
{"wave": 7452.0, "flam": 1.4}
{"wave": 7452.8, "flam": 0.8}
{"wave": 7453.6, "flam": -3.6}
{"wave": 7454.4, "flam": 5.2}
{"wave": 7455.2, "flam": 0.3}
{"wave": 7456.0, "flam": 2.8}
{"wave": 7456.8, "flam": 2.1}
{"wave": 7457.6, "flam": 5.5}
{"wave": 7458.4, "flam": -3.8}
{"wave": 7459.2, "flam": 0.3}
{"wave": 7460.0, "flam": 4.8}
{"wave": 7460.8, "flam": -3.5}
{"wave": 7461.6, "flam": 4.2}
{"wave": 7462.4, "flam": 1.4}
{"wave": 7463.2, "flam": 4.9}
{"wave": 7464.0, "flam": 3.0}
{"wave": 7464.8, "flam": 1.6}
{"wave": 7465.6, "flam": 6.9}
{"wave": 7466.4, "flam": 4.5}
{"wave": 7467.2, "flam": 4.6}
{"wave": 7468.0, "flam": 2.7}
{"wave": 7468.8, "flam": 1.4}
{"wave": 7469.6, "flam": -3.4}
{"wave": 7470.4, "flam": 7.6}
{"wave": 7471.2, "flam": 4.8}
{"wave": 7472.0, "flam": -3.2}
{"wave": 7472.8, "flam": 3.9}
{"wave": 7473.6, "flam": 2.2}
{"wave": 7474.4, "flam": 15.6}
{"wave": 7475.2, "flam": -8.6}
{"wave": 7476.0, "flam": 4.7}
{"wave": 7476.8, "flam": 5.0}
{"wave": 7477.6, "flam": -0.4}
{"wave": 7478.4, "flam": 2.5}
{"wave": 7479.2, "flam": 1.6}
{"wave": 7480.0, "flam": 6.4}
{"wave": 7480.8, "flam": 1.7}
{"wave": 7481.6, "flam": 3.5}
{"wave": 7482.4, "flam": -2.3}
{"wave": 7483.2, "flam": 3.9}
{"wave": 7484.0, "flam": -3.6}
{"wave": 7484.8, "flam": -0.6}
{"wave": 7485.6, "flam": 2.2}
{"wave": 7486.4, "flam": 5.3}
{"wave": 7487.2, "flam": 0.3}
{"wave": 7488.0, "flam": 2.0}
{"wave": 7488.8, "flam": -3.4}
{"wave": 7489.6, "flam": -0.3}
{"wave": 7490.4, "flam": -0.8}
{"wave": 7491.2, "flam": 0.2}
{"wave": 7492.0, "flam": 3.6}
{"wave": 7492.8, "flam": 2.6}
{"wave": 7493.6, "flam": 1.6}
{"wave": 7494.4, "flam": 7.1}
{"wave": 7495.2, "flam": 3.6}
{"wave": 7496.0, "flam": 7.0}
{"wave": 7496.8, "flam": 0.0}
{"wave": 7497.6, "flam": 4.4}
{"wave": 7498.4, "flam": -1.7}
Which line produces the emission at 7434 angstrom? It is [O II]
